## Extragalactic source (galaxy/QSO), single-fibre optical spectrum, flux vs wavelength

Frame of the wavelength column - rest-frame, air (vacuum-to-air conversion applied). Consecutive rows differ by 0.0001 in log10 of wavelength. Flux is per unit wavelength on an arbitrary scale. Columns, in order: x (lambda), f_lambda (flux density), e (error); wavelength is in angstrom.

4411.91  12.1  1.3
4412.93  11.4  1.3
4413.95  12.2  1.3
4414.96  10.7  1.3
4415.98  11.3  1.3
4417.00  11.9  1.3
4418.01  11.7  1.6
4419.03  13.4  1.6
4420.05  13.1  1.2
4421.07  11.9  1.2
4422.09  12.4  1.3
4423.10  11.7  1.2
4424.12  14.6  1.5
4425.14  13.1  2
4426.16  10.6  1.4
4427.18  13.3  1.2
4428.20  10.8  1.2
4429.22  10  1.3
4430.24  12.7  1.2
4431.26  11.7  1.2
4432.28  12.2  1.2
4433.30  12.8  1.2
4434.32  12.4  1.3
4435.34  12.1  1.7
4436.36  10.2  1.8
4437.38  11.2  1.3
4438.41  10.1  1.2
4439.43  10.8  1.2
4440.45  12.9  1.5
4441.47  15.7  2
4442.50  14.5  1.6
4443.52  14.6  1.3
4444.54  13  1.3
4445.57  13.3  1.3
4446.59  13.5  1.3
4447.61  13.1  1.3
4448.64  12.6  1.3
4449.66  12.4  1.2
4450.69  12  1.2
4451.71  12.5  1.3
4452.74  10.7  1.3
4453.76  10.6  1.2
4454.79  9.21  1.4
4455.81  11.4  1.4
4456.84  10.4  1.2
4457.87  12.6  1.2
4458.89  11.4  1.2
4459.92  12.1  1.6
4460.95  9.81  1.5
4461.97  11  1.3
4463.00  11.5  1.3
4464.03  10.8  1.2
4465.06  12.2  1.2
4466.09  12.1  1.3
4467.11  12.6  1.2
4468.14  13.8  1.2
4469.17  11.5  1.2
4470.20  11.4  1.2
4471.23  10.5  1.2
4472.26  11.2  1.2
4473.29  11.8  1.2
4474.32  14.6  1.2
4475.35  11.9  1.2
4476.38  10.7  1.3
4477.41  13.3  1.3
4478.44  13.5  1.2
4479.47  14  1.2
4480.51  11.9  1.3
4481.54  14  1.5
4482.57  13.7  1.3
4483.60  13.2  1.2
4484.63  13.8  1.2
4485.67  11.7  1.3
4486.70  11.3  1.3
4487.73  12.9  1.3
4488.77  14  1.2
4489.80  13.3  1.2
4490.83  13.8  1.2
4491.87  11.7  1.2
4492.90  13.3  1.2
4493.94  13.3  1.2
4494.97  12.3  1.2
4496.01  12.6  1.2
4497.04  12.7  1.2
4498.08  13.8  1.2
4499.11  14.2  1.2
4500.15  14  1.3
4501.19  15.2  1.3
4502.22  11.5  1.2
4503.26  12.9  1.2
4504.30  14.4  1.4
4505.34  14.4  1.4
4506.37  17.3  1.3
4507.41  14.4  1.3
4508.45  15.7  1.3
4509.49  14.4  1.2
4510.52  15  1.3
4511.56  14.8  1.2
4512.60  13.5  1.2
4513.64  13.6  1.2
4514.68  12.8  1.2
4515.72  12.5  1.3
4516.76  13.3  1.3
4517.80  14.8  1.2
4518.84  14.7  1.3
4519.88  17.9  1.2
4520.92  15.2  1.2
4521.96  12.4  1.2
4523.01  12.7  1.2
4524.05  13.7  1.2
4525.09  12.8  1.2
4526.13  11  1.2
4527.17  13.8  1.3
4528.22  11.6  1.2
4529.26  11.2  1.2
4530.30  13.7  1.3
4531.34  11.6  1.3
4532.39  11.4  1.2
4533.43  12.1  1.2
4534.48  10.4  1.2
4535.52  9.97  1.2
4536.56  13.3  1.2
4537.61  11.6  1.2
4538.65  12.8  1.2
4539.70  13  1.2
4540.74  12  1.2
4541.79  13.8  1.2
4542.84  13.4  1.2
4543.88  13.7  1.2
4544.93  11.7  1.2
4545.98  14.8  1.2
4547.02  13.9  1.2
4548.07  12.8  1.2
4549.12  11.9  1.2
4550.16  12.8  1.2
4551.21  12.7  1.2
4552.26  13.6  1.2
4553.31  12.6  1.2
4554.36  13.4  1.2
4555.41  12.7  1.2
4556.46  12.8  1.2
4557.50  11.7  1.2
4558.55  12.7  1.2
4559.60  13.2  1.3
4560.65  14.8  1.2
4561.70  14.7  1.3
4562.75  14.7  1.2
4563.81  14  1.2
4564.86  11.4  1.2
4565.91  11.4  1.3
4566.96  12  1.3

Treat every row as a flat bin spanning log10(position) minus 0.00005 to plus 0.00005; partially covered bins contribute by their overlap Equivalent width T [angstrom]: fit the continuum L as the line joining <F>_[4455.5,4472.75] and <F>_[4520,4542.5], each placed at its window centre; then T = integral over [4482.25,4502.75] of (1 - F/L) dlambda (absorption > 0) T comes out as -2.0 angstrom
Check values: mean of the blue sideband 11.5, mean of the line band 13.1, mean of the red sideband 12.5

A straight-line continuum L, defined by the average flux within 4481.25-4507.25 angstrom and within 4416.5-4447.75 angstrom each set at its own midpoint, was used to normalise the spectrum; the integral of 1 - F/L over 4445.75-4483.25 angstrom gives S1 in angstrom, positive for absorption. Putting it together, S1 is 2.7 angstrom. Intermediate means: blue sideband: 12.4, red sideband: 13.4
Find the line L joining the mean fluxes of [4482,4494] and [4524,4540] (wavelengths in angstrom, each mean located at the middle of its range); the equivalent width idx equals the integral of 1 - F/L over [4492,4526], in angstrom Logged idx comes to -3.62 angstrom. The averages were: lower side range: 13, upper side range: 12.1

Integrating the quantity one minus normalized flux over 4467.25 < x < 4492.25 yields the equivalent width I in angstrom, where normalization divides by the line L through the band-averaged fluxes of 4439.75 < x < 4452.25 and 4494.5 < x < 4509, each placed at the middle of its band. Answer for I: 1.9 angstrom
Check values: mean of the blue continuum 13.3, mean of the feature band 12.6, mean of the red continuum 14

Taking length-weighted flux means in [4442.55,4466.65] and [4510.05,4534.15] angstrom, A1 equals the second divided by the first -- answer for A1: 1.11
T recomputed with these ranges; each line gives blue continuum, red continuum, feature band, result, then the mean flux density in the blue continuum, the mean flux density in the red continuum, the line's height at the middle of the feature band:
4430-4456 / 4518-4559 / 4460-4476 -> 0.80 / 12.2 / 12.8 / 12.4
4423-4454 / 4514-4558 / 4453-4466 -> 1.40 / 12.3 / 12.9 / 12.5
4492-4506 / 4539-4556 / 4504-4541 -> -0.23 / 13.4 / 13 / 13.2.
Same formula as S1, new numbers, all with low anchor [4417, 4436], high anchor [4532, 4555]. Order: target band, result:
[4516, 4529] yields -1.1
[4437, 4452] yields -0.7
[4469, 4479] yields 0.3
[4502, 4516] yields -1.9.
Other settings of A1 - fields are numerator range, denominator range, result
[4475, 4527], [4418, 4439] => 1.13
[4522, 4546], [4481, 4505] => 0.94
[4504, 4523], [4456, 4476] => 1.23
